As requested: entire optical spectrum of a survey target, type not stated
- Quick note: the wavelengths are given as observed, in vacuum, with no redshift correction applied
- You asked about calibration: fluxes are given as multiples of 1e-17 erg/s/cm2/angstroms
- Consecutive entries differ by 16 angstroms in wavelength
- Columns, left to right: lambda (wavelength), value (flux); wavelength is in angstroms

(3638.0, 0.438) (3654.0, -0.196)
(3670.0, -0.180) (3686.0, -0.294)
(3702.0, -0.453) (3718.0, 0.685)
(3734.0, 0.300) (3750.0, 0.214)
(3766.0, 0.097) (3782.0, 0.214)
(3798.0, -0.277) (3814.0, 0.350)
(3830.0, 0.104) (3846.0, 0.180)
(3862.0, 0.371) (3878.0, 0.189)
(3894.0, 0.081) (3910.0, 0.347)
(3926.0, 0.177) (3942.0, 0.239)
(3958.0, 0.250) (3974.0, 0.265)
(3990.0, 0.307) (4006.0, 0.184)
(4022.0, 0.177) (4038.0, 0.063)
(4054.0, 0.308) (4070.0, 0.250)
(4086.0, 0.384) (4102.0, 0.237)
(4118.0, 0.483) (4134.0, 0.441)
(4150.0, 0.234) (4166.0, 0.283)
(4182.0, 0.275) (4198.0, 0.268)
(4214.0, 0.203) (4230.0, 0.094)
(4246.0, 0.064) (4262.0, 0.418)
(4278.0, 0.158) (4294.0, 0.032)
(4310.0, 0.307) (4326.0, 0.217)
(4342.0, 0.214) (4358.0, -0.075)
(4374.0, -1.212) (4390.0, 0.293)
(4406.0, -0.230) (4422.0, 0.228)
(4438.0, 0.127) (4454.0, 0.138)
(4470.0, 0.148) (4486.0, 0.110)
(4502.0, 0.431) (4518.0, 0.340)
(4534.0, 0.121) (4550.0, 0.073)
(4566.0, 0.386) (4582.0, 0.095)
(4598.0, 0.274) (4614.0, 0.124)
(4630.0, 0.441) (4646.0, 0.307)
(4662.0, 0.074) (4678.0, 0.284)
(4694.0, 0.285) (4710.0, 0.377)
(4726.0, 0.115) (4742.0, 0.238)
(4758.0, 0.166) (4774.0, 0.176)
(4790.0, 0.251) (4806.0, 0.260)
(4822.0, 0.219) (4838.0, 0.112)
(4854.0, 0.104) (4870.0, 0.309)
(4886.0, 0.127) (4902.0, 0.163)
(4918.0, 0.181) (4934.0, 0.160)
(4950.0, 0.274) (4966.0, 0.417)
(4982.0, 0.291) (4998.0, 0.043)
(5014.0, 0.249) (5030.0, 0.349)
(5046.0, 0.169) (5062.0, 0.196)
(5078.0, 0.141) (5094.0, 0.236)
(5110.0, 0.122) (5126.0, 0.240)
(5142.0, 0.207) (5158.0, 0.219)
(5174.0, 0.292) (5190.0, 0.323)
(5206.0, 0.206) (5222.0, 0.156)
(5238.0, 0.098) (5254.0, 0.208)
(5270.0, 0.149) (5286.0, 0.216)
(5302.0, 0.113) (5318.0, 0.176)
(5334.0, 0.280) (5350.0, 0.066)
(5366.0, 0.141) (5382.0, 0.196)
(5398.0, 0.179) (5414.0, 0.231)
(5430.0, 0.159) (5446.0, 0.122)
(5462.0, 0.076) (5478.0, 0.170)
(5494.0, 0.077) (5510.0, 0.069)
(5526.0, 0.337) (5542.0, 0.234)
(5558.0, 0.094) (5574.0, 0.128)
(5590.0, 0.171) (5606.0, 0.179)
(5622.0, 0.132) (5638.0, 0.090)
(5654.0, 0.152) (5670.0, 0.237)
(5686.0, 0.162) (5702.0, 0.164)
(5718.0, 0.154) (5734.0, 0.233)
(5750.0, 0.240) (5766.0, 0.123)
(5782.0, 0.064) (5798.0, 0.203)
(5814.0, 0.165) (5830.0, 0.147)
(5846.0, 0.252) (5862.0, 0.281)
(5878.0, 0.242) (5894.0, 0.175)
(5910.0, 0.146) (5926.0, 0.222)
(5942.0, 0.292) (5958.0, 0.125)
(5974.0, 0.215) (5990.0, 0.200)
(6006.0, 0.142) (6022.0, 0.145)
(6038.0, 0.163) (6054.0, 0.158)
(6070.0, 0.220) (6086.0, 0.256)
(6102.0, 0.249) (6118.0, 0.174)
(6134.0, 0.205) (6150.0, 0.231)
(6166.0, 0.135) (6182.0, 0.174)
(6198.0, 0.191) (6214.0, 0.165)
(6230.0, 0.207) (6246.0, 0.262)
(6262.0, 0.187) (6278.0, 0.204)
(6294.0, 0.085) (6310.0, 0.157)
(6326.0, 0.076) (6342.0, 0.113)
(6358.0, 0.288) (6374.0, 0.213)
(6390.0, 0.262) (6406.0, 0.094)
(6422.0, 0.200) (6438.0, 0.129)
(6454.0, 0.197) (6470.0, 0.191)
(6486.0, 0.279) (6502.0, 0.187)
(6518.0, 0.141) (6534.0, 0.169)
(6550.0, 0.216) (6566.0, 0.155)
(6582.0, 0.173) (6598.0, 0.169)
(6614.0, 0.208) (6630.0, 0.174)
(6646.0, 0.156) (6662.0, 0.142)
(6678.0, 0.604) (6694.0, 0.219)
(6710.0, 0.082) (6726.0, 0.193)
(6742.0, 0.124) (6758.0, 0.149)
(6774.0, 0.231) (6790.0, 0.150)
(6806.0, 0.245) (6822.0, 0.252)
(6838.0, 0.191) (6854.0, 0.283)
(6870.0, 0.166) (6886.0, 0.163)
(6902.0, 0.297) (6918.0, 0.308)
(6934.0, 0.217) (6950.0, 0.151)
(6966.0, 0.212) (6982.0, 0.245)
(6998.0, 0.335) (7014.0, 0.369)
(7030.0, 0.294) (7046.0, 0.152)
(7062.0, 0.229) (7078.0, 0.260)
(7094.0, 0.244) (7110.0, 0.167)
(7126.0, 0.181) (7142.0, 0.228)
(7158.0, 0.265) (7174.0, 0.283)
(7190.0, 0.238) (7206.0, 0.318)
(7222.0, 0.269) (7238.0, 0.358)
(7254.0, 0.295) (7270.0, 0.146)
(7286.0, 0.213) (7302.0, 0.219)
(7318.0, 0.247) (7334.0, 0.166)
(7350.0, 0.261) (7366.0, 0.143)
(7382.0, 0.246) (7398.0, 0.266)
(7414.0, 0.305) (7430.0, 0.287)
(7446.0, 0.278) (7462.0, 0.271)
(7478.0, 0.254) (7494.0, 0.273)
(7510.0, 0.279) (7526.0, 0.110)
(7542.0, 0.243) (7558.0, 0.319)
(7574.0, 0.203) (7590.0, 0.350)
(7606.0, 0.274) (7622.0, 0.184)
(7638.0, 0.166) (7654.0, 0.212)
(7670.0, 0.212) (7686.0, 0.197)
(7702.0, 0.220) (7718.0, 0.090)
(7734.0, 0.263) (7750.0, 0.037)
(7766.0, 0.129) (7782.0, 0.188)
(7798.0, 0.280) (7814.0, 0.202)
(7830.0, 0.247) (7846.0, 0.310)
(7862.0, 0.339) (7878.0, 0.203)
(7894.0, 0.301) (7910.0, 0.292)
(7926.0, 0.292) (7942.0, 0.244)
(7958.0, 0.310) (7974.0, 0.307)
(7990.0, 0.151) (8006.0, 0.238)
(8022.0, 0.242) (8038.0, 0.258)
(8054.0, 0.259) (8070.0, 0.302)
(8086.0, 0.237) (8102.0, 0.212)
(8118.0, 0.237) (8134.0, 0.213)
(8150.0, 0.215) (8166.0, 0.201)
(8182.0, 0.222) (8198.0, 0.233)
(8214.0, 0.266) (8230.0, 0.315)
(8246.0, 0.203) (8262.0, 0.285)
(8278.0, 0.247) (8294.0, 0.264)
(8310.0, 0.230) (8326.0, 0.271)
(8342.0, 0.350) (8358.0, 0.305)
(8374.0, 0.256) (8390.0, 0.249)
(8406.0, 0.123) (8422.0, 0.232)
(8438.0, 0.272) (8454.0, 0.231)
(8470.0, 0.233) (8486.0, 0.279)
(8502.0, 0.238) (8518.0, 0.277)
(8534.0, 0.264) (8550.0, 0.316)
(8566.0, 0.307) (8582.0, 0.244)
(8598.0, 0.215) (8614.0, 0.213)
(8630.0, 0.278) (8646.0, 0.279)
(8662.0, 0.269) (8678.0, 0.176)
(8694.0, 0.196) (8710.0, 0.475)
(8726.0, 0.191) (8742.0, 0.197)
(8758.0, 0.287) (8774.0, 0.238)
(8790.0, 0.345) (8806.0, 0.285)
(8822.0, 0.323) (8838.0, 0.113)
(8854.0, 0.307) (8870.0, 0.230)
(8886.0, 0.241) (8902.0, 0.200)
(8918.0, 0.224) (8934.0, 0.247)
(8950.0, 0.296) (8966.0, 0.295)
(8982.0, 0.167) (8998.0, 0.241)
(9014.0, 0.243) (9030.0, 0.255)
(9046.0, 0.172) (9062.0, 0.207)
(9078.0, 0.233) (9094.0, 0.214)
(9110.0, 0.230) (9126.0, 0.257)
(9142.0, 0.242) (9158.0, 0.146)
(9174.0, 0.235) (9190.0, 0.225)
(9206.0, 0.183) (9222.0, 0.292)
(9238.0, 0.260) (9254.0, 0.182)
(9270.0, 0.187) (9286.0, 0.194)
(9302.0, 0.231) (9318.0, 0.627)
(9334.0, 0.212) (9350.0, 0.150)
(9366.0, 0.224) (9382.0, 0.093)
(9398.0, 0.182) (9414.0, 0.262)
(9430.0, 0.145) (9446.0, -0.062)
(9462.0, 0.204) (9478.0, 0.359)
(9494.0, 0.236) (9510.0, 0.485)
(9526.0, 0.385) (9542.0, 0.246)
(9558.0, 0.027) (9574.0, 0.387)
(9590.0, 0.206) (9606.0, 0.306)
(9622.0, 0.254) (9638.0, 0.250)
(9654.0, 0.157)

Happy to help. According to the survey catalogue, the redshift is 0.791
